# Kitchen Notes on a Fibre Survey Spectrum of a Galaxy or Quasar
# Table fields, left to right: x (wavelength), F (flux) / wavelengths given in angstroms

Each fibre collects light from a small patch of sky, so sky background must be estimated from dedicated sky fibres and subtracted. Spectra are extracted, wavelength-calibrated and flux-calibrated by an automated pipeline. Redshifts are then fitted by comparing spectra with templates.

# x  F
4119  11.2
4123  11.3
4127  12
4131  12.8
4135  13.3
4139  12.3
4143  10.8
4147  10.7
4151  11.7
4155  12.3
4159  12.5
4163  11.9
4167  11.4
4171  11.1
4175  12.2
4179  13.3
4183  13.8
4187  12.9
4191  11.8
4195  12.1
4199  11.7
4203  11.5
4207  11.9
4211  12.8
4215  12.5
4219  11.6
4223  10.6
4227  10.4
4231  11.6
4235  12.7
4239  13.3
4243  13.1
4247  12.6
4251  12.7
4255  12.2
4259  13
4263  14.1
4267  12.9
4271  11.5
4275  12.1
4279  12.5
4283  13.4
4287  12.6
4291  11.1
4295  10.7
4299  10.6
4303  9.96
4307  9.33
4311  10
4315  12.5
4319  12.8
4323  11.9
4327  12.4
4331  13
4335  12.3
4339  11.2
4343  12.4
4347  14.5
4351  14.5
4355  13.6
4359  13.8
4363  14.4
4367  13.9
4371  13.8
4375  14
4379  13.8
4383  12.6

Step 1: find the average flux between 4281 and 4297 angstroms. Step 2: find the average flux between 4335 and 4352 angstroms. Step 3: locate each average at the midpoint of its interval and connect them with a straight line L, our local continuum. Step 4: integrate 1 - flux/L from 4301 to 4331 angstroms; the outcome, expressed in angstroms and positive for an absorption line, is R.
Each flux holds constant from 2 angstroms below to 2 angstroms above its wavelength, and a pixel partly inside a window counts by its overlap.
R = 2.6 angstroms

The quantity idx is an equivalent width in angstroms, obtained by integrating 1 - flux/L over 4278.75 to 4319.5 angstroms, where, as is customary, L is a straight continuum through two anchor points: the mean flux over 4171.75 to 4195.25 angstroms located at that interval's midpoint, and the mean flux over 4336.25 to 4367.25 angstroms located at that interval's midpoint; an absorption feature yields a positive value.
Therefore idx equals 5.9 angstroms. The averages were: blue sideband 12.6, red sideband 13.5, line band 11.3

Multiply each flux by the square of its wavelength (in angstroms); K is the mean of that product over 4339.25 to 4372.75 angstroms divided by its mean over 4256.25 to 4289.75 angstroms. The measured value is 1.1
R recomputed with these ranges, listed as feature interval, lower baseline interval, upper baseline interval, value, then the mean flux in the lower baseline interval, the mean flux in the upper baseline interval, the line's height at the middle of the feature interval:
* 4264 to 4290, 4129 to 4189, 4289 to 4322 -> -3.15 angstroms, 12.2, 10.9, 11.2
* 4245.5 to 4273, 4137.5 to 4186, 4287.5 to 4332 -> -2.78 angstroms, 12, 11.3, 11.5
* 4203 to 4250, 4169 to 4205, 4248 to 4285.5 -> 1.50 angstroms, 12.3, 12.7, 12.5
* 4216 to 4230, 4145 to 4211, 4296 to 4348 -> 1.07 angstroms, 12.1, 11.7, 12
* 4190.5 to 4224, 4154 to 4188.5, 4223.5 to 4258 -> 1.22 angstroms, 12.4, 12.3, 12.3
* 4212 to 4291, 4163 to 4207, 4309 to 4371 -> 0.75 angstroms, 12.2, 12.9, 12.5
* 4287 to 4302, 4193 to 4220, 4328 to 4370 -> 2.17 angstroms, 12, 13.3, 12.8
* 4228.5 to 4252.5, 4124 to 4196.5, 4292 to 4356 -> -1.14 angstroms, 12.1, 11.9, 12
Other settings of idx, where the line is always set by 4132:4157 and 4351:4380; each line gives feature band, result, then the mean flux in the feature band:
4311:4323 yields 1.3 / 12.1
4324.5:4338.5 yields 1.3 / 12.4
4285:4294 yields 1.0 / 11.7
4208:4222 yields 0.4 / 12.2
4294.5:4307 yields 2.9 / 10.2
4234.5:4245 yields -0.3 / 13.1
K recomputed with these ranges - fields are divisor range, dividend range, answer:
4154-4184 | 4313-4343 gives 1.08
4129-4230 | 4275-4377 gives 1.11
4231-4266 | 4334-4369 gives 1.09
